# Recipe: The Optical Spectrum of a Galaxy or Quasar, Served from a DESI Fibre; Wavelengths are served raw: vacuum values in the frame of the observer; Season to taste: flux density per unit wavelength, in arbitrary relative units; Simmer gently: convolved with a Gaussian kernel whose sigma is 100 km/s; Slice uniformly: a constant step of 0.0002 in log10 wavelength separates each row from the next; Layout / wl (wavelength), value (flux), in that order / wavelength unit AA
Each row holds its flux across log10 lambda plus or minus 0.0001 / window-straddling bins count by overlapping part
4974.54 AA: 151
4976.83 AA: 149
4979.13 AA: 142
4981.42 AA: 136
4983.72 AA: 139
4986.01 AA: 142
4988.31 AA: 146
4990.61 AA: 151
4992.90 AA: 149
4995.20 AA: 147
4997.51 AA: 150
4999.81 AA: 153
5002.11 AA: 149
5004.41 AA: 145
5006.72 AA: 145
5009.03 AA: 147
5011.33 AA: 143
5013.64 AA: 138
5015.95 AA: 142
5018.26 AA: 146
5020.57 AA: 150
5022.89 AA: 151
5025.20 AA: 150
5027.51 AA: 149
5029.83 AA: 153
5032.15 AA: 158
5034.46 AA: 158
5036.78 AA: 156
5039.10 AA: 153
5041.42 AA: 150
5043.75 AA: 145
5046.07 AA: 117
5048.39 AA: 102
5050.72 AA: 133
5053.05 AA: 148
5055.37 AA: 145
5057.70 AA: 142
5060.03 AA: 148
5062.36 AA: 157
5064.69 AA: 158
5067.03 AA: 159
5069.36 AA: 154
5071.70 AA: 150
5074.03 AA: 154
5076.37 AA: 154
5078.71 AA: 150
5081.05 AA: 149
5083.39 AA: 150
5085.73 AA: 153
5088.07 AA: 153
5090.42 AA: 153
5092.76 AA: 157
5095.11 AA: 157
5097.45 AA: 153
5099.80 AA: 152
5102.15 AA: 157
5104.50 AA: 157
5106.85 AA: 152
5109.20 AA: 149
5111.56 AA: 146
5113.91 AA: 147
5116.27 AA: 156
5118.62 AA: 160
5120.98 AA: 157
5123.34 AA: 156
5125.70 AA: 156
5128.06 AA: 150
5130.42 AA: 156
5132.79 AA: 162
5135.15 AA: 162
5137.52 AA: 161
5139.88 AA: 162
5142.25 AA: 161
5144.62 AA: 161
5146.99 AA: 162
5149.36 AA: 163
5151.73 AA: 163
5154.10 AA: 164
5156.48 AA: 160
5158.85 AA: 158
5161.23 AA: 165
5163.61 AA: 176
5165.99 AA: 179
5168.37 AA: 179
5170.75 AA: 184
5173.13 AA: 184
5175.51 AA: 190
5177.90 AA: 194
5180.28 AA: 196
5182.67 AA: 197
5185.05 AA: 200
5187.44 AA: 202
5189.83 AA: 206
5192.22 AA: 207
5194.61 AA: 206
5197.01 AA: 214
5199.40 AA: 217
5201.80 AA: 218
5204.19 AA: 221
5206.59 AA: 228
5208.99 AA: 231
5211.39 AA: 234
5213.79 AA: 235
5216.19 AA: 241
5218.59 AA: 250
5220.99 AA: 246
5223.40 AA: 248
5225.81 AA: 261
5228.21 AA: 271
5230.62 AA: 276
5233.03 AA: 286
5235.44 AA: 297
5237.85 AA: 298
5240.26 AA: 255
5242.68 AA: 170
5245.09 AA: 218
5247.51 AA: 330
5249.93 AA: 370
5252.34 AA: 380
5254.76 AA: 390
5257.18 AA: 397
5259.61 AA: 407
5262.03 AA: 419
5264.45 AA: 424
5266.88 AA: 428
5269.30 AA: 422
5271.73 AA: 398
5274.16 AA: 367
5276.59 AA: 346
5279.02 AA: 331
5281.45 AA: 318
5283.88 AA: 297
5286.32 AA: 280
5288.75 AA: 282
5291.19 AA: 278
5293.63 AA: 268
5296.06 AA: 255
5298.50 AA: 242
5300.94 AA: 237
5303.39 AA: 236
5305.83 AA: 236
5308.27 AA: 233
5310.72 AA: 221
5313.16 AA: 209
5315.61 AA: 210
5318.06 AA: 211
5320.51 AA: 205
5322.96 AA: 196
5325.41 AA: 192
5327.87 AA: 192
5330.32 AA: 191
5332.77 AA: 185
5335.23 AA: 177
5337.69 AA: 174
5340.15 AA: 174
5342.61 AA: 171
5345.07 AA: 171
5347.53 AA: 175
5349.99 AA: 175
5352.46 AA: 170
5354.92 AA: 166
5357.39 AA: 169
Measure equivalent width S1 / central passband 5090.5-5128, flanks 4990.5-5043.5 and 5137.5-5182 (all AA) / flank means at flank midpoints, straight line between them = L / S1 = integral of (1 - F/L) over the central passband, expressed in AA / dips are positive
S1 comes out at 2.3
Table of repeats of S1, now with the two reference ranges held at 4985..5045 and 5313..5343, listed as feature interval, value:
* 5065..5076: 0.1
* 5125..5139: 0.6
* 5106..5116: 0.8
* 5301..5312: -2.6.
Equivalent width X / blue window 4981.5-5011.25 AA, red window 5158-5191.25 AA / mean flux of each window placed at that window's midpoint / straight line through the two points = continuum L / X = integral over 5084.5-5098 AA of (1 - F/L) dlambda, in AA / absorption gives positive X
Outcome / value 1.1 AA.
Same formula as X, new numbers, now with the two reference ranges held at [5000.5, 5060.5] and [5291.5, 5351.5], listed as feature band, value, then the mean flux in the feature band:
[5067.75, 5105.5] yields 0.8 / 153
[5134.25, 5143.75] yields 0.4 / 161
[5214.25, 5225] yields -3.6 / 246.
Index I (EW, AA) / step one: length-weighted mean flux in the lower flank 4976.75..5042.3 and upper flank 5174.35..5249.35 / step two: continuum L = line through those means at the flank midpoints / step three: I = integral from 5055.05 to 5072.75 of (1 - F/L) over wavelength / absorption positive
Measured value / 2.0 AA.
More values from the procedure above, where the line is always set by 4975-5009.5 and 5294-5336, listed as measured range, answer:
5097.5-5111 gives 1.3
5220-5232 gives -4.0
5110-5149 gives 4.0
